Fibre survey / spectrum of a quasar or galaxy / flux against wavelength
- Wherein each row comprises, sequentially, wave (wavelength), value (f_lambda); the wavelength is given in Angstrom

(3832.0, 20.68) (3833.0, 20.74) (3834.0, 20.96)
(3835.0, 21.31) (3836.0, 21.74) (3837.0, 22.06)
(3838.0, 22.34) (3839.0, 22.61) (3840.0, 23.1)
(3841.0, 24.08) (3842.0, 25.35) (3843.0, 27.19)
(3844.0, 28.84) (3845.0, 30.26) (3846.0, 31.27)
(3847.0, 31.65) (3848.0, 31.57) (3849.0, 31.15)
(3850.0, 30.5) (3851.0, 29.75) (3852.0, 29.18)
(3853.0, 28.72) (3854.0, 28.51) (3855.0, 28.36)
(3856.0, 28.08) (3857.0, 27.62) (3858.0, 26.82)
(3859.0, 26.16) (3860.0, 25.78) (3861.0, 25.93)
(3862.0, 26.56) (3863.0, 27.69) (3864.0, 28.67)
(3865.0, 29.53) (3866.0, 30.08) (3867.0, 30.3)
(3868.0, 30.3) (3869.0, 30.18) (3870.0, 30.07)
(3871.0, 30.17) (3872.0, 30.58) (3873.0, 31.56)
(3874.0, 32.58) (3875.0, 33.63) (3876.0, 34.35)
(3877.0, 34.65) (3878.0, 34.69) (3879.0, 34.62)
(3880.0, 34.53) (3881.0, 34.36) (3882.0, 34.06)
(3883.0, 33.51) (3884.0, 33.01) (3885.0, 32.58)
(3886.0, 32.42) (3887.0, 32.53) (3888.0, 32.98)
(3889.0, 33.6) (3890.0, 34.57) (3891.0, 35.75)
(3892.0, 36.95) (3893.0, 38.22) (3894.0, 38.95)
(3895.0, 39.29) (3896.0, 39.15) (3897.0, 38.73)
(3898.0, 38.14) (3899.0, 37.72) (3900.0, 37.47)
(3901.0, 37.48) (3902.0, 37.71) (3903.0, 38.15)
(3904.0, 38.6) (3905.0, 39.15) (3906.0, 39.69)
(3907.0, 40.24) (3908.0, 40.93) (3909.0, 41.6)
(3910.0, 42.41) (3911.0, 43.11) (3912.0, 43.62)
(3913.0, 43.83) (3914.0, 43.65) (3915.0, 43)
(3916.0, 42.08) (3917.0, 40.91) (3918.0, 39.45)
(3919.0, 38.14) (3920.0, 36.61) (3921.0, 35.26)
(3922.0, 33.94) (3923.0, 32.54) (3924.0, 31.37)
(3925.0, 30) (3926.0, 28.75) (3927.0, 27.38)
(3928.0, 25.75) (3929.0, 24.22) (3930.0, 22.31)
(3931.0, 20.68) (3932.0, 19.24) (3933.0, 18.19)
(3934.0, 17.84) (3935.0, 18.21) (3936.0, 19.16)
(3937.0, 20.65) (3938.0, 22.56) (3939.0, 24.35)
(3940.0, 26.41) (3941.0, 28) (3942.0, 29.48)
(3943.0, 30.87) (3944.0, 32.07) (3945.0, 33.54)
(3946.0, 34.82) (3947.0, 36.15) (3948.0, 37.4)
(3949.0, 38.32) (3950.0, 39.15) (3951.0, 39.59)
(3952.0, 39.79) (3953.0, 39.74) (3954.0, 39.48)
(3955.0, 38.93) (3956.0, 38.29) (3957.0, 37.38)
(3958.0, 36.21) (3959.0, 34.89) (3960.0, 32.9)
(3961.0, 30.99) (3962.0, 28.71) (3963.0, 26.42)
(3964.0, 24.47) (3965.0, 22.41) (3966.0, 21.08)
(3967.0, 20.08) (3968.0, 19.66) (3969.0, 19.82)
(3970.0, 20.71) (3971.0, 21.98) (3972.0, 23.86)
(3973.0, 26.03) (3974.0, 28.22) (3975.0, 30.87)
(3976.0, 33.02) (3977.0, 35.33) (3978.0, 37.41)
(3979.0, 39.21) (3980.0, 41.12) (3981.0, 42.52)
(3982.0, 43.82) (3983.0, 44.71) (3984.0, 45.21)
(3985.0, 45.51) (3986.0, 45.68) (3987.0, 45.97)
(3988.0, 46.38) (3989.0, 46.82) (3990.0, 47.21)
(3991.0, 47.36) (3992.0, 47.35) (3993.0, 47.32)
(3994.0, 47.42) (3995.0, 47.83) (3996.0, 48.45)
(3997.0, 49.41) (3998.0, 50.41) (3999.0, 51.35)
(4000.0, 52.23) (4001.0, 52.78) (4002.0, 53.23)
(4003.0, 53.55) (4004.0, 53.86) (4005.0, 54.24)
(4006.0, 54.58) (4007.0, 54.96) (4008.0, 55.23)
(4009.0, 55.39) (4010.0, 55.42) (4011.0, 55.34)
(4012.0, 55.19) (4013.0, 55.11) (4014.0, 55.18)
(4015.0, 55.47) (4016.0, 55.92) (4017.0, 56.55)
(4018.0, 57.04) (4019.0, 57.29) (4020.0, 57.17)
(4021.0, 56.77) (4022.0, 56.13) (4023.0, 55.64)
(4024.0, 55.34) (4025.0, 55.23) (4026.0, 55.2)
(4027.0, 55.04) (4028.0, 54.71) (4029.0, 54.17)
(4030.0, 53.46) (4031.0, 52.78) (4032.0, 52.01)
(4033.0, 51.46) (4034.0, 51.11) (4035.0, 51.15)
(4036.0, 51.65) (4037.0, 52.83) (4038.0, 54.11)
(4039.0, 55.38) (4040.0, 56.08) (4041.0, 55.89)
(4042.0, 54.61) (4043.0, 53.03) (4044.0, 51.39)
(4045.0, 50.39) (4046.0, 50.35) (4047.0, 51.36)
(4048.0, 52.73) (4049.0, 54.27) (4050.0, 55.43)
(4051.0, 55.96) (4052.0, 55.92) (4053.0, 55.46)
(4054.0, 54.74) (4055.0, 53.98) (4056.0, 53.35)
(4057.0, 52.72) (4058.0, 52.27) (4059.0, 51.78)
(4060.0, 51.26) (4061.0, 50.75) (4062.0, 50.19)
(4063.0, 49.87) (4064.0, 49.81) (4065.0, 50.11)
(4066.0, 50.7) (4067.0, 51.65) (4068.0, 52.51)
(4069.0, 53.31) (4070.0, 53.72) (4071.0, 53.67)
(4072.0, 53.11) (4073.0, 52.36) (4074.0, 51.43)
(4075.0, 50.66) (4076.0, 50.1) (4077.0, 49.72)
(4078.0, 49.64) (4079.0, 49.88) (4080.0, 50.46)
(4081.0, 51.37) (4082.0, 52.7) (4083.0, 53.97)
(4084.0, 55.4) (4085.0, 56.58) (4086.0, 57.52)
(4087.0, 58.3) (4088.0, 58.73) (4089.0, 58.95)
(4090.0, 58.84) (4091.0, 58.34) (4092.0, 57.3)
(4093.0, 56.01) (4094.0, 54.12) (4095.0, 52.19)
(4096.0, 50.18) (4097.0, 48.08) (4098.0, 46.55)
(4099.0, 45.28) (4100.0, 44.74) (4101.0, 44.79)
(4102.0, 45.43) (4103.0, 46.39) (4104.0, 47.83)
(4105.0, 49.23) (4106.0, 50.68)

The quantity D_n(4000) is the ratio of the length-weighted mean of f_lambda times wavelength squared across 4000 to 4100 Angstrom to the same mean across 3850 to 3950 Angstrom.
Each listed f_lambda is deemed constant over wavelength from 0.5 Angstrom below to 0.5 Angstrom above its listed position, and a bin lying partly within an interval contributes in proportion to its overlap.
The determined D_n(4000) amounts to 1.8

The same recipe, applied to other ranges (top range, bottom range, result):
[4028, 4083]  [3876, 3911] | 1.55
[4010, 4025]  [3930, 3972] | 2.02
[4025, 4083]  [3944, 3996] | 1.52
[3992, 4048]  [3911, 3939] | 1.84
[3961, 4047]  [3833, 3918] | 1.52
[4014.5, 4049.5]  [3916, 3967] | 1.86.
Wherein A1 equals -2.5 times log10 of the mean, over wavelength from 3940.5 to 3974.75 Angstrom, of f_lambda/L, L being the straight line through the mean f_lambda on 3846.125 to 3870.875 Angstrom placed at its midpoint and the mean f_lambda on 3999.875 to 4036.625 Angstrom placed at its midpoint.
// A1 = 0.40 mag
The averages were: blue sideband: 28.9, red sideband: 54.5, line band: 30.9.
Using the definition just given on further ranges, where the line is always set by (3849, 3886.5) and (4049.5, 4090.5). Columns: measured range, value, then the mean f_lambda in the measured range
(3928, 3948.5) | 0.44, 25.8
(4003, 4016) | -0.18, 55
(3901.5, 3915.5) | -0.17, 41.1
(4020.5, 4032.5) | -0.14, 54.7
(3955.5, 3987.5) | 0.28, 32.6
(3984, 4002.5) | -0.09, 48.4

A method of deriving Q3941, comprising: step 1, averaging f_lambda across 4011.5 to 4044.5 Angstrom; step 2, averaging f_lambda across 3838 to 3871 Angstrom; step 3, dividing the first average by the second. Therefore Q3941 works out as 1.9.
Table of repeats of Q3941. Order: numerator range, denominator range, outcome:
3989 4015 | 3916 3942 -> 1.88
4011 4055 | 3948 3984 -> 1.66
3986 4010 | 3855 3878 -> 1.70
